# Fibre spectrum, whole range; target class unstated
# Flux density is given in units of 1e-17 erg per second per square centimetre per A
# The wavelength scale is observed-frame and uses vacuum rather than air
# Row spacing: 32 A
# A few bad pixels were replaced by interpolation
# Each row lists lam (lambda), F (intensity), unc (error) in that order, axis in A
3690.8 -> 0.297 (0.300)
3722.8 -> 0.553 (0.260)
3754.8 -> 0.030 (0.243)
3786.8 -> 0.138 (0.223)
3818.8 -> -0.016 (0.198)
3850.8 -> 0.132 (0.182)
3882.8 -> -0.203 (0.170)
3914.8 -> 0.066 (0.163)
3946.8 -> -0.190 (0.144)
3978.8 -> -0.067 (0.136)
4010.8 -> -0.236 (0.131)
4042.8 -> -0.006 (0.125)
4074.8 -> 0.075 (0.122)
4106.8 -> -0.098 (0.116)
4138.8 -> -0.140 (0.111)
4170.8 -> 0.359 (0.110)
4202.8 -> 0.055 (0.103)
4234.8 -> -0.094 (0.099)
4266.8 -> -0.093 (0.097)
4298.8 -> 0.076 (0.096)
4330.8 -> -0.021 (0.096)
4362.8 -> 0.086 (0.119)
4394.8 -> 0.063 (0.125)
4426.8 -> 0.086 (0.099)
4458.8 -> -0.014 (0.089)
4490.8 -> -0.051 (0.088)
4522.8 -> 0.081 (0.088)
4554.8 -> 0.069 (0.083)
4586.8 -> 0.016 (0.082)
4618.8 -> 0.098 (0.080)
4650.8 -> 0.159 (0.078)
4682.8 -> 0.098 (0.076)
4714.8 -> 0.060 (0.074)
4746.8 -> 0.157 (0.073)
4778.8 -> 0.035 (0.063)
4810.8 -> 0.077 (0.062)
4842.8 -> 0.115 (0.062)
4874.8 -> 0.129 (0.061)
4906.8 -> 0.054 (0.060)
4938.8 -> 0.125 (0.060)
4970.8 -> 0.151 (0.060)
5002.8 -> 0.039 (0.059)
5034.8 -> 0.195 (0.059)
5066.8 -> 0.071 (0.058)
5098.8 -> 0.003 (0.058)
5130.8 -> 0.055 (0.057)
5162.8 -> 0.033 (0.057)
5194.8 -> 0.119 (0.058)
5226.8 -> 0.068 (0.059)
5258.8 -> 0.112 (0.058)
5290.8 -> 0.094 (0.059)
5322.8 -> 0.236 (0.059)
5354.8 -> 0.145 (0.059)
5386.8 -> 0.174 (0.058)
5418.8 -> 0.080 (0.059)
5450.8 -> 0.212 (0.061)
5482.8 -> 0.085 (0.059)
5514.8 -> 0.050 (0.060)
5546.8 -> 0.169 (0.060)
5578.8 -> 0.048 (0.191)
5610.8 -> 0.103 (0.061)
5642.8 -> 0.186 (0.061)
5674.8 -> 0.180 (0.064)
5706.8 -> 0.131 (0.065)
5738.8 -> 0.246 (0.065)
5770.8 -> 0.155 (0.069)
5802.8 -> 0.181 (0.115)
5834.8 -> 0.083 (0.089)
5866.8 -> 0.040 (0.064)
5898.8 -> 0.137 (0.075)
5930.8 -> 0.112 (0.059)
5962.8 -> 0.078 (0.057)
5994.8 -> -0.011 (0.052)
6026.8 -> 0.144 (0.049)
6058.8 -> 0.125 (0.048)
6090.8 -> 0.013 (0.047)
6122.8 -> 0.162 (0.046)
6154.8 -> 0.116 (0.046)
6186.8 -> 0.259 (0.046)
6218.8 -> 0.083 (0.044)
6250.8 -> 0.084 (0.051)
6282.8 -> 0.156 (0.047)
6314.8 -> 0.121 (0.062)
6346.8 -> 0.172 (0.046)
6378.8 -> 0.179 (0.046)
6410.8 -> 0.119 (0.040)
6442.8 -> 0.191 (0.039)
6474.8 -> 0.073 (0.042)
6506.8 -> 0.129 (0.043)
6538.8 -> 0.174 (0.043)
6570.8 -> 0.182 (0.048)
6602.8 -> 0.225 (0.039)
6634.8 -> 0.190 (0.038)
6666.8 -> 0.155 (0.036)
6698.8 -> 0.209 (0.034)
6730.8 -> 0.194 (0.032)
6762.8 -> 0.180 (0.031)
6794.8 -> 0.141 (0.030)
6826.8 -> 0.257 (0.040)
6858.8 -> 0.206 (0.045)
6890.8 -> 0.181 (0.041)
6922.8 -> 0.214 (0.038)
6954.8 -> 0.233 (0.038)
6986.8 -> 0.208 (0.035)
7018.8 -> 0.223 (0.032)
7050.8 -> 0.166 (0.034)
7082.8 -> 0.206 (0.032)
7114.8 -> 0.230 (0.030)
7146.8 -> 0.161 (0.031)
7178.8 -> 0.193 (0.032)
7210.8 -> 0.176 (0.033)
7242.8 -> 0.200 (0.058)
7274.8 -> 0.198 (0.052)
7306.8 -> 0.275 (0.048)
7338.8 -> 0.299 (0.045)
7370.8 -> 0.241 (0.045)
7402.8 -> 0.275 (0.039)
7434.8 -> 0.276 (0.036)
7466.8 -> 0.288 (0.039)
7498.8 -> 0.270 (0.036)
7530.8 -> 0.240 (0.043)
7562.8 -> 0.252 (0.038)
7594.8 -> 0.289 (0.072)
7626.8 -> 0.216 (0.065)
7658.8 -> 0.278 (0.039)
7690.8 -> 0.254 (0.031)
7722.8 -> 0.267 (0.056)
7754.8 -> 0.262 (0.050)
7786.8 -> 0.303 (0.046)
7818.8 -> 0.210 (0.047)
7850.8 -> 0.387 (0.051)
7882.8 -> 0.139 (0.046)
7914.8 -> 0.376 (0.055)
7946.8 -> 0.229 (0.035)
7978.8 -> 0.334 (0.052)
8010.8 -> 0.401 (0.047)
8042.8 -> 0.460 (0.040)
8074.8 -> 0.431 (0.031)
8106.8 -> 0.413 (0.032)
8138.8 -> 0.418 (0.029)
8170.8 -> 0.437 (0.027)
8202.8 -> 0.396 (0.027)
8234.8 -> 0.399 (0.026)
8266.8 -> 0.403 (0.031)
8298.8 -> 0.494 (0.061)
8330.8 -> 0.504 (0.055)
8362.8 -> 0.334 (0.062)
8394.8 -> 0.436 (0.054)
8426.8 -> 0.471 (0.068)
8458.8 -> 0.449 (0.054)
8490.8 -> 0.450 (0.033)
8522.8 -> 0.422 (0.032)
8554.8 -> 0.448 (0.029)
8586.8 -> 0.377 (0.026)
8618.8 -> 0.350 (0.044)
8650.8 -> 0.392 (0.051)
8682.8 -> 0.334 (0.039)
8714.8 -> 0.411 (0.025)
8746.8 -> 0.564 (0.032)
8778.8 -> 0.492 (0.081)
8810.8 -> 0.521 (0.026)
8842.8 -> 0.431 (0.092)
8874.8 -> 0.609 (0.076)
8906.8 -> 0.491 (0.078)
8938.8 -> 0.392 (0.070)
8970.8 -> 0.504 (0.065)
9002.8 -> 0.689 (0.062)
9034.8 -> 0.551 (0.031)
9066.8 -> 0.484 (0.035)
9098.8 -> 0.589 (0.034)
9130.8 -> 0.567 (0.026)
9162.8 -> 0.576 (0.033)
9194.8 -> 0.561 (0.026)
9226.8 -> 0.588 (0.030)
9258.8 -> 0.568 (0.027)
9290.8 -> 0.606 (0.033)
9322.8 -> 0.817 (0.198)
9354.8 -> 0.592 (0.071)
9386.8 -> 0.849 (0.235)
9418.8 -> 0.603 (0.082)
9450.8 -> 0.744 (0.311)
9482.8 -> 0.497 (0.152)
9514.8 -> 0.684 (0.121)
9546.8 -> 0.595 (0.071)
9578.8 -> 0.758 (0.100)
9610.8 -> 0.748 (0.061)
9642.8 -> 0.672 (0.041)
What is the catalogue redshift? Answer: 1.002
